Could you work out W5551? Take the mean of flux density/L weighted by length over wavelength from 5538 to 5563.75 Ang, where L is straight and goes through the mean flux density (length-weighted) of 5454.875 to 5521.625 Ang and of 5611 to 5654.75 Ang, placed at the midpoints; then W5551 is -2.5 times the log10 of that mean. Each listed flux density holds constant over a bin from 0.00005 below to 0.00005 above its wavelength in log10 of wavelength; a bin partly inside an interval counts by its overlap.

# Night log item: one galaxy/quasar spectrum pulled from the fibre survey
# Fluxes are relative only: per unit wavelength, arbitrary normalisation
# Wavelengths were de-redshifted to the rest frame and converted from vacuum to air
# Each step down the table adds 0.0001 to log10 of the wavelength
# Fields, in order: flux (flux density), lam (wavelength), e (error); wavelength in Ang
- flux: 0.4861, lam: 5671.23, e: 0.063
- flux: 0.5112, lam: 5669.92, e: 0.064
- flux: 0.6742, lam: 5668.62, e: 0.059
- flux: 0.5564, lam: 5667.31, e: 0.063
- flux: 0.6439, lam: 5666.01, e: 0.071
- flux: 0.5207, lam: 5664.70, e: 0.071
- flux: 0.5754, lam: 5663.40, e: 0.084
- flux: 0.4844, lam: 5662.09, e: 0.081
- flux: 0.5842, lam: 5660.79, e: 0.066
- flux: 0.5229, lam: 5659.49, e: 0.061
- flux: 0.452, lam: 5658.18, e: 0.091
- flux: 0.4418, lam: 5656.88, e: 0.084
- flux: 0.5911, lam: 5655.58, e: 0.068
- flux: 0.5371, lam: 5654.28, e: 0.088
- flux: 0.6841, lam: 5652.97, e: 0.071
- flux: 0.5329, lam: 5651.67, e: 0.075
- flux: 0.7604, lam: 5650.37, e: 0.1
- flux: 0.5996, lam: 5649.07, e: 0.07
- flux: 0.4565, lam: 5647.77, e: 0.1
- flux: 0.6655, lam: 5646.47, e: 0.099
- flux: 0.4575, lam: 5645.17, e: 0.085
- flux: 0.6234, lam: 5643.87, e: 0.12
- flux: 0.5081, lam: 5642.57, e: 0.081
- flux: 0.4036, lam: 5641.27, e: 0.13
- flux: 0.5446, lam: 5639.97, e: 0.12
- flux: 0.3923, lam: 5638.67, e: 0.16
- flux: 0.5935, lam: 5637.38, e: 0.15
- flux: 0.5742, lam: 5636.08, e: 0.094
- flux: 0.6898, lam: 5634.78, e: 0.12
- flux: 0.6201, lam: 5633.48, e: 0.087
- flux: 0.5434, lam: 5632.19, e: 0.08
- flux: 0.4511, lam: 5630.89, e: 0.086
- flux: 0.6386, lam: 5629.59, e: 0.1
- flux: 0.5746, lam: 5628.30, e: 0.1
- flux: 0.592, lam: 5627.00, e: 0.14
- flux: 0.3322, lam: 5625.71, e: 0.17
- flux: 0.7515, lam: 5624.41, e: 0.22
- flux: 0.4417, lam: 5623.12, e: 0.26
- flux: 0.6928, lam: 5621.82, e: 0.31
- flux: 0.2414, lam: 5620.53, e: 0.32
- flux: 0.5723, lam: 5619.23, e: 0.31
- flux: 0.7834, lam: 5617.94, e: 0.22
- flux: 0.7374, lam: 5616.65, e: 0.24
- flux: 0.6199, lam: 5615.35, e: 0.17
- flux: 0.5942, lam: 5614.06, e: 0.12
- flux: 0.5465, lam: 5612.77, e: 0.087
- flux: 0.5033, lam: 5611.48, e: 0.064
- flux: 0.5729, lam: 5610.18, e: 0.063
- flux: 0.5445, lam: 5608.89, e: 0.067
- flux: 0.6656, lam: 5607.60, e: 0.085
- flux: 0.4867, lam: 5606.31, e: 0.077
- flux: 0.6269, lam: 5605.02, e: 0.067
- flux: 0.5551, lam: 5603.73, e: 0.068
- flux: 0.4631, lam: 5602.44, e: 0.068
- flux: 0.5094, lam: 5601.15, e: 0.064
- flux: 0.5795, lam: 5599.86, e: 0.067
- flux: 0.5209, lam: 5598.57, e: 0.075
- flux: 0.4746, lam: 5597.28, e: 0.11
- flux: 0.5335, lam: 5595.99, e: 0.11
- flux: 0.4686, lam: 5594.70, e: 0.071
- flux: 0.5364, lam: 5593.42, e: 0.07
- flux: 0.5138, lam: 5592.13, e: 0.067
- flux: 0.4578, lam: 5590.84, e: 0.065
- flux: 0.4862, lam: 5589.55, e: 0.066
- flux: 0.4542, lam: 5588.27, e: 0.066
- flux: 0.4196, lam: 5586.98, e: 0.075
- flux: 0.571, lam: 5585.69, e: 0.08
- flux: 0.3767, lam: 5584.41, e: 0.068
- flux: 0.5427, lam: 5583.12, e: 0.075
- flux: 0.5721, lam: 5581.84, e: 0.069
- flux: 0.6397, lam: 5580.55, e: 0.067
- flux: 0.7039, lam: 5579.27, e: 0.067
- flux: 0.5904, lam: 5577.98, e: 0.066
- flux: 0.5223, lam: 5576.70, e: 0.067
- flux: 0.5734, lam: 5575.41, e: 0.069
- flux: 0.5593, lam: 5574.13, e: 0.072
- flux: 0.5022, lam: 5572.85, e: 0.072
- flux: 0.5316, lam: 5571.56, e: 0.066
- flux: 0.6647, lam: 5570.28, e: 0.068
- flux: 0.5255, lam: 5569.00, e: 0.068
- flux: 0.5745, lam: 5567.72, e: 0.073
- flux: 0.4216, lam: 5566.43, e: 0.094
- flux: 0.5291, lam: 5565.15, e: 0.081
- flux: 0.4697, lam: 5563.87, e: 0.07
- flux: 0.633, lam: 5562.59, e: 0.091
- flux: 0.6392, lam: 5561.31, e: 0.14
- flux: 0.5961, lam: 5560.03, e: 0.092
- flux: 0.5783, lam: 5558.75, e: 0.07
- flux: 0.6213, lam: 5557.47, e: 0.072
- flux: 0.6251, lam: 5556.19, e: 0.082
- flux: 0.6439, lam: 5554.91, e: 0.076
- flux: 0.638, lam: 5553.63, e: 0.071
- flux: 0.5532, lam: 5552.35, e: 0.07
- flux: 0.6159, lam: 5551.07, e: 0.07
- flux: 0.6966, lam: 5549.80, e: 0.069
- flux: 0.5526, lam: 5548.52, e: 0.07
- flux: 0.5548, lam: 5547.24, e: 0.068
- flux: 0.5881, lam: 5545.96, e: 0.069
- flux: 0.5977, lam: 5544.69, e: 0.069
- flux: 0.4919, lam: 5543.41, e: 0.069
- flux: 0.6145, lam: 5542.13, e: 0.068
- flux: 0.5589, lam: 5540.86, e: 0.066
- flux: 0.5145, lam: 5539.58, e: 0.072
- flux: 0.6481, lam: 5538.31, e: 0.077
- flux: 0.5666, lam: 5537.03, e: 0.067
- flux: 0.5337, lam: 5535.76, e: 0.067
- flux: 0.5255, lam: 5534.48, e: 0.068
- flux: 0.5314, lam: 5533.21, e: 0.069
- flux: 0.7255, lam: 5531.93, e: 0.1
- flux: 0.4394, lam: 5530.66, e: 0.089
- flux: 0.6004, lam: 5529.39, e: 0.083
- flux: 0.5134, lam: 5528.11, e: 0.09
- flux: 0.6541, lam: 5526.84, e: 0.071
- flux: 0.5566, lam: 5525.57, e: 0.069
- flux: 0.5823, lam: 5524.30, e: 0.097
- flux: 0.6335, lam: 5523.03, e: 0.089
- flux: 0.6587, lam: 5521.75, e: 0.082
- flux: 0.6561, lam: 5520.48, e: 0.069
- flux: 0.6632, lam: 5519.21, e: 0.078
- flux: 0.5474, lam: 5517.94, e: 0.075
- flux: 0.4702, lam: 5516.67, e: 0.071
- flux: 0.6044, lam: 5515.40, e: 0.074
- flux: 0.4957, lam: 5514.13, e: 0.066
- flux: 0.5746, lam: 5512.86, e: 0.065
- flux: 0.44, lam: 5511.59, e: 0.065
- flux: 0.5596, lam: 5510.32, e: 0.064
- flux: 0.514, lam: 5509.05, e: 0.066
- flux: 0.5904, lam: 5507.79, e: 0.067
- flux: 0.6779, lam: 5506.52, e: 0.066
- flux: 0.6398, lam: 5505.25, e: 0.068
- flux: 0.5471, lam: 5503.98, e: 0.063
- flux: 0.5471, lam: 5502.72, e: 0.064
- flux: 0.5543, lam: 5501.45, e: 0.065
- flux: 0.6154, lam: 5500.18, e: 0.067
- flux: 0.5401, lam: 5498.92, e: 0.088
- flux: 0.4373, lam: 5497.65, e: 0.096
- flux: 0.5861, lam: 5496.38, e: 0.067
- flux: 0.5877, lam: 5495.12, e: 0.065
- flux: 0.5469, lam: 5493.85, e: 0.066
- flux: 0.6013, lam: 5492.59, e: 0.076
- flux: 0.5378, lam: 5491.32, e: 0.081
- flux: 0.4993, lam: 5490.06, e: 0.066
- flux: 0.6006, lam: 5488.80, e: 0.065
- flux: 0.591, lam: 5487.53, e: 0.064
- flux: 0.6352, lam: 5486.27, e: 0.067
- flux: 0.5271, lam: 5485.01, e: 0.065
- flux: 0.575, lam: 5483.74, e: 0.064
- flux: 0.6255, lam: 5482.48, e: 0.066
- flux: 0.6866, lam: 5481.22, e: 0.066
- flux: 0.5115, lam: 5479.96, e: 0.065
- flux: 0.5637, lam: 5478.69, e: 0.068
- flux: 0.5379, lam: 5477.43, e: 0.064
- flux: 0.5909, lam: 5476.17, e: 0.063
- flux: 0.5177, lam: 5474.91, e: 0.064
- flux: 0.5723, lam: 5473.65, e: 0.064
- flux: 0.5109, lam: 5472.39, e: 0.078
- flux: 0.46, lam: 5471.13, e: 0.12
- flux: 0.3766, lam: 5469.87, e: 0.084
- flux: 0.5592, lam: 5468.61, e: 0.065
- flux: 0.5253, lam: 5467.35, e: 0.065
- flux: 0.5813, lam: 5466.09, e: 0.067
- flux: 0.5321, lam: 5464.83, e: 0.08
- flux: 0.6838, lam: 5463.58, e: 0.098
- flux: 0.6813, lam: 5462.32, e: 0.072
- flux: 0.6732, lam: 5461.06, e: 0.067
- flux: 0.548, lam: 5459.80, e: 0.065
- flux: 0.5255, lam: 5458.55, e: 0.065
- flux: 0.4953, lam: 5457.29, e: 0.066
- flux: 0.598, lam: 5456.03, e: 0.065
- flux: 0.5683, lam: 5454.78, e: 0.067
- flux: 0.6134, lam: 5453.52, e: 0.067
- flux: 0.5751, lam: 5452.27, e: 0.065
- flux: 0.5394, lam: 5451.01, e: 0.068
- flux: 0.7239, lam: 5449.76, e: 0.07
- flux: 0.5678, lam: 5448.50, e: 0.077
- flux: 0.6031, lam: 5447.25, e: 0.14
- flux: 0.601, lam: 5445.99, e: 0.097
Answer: -0.05 mag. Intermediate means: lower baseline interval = 0.565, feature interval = 0.595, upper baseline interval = 0.567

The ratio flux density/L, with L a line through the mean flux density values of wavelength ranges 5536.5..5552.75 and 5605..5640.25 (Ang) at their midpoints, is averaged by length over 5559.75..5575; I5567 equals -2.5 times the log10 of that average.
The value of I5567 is 0.05 mag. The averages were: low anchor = 0.582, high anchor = 0.568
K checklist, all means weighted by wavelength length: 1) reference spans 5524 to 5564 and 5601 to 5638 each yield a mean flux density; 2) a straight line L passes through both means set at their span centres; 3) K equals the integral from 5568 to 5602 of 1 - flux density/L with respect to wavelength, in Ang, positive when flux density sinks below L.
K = 2.66 Ang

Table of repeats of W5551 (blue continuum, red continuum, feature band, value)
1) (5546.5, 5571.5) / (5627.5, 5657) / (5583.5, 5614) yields 0.11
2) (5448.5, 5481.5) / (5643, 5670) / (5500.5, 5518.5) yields 0.02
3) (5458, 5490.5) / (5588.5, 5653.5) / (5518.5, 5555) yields -0.05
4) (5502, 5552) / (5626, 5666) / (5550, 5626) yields 0.02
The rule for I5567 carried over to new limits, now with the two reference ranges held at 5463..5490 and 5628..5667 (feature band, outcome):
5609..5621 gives -0.04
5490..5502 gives 0.01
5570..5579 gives -0.02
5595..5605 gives 0.06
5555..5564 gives -0.09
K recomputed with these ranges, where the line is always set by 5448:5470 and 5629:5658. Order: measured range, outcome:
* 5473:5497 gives 0.2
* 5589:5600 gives 1.1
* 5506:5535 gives -0.1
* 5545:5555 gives -0.6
